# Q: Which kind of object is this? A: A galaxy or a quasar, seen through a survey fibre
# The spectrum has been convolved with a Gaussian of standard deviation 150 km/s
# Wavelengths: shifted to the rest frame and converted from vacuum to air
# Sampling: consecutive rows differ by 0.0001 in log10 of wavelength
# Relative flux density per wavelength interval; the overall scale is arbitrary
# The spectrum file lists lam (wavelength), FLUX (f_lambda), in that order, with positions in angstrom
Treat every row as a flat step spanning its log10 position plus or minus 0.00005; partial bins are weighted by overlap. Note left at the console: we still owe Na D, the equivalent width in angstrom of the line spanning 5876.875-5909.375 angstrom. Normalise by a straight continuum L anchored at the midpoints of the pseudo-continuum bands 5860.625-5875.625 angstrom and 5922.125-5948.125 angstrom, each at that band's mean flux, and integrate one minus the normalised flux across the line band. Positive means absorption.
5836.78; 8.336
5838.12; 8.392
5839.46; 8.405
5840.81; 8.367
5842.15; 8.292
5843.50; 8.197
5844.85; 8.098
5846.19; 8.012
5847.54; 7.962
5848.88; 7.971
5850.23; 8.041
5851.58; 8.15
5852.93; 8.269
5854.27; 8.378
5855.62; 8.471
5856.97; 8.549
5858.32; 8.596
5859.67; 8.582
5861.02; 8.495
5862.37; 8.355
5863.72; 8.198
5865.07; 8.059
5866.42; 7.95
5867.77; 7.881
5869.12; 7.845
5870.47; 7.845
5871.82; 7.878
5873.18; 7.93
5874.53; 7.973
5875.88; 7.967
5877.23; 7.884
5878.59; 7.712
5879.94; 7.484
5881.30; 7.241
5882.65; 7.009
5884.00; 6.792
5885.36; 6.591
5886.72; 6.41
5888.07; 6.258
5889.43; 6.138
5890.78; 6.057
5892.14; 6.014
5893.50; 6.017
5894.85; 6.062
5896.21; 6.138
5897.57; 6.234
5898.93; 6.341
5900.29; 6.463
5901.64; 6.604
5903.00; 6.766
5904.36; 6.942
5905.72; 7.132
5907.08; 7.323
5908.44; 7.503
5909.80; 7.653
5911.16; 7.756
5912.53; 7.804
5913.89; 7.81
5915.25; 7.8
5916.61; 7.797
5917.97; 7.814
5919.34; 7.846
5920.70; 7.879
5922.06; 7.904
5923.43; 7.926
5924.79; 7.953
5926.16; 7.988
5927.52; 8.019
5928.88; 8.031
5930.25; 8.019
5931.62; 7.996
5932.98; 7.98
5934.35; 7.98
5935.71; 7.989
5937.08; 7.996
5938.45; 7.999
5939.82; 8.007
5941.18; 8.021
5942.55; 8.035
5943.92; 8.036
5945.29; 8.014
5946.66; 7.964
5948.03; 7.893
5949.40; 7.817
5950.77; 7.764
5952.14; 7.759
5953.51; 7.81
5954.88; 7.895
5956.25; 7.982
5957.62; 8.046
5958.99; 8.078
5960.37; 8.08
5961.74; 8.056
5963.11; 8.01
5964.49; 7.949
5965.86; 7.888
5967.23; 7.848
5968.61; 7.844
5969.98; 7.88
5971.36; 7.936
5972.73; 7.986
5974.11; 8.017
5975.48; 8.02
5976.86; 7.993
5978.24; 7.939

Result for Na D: 5.29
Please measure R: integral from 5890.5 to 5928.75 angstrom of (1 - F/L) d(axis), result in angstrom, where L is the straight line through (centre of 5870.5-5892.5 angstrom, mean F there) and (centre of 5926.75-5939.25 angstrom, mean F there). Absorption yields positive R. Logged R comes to 2.0 angstrom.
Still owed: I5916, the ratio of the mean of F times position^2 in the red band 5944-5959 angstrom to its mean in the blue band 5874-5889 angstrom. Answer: 1.13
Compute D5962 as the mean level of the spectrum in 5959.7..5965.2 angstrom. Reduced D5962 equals 8.03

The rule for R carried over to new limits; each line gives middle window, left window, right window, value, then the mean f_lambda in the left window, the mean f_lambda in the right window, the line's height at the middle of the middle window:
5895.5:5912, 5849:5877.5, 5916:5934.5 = 2.3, 8.16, 7.94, 8.01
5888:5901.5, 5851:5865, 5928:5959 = 3.3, 8.39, 7.96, 8.21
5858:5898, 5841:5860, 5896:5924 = 2.7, 8.25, 7.32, 7.82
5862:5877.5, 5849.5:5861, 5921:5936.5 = 0.6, 8.38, 7.98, 8.3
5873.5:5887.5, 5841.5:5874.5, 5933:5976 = 1.4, 8.16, 7.96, 8.11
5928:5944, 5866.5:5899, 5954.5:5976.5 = -0.8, 7.02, 7.97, 7.63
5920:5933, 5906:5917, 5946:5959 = -0.4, 7.66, 7.9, 7.74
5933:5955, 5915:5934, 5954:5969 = 0.0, 7.93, 7.97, 7.95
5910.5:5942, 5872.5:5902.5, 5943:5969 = -2.1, 6.79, 7.93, 7.44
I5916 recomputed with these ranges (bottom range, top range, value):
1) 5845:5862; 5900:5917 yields 0.90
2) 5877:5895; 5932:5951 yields 1.22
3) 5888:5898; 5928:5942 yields 1.33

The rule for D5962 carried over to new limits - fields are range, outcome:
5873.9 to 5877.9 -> 7.95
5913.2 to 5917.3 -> 7.82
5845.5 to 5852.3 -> 8.03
